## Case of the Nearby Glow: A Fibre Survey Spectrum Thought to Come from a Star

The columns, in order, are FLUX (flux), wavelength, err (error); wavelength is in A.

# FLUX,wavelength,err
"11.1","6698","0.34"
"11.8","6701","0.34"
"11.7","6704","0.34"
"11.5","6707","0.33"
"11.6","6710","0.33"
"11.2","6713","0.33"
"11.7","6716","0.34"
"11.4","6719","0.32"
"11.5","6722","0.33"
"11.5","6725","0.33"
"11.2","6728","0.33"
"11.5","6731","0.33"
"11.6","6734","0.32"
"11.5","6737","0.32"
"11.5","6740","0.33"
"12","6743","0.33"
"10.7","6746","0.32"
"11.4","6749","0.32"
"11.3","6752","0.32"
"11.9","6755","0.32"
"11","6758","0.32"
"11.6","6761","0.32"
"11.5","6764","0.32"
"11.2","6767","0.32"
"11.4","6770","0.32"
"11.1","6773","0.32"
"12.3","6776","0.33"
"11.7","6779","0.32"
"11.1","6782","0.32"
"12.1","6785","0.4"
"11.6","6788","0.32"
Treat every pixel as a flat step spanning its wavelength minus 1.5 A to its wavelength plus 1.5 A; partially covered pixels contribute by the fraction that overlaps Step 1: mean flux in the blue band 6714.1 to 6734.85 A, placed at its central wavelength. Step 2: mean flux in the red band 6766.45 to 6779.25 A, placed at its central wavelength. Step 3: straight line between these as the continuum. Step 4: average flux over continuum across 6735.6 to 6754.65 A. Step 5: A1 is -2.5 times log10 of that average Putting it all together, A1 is 0.01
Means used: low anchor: 11.5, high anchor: 11.5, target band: 11.4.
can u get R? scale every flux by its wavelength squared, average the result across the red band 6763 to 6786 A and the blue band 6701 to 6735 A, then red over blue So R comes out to 1.0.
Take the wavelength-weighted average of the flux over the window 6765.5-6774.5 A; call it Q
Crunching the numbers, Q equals 11.2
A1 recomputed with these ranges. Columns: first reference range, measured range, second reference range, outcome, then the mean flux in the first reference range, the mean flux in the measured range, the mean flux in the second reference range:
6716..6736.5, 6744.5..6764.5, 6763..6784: 0.014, 11.5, 11.3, 11.5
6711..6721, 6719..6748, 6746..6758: -0.003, 11.4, 11.4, 11.4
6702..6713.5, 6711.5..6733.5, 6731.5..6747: 0.007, 11.5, 11.4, 11.5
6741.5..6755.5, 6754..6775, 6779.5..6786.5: 0.011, 11.4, 11.4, 11.6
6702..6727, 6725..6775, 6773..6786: 0.019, 11.5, 11.4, 11.7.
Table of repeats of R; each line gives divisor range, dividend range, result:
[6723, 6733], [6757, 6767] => 1.01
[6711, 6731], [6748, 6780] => 1.02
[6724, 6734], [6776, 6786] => 1.04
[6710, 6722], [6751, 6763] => 1.01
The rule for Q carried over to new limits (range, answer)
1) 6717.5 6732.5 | 11.4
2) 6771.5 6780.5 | 11.7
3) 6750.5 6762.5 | 11.5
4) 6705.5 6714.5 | 11.4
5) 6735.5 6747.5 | 11.4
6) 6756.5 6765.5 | 11.4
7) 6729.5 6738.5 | 11.5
